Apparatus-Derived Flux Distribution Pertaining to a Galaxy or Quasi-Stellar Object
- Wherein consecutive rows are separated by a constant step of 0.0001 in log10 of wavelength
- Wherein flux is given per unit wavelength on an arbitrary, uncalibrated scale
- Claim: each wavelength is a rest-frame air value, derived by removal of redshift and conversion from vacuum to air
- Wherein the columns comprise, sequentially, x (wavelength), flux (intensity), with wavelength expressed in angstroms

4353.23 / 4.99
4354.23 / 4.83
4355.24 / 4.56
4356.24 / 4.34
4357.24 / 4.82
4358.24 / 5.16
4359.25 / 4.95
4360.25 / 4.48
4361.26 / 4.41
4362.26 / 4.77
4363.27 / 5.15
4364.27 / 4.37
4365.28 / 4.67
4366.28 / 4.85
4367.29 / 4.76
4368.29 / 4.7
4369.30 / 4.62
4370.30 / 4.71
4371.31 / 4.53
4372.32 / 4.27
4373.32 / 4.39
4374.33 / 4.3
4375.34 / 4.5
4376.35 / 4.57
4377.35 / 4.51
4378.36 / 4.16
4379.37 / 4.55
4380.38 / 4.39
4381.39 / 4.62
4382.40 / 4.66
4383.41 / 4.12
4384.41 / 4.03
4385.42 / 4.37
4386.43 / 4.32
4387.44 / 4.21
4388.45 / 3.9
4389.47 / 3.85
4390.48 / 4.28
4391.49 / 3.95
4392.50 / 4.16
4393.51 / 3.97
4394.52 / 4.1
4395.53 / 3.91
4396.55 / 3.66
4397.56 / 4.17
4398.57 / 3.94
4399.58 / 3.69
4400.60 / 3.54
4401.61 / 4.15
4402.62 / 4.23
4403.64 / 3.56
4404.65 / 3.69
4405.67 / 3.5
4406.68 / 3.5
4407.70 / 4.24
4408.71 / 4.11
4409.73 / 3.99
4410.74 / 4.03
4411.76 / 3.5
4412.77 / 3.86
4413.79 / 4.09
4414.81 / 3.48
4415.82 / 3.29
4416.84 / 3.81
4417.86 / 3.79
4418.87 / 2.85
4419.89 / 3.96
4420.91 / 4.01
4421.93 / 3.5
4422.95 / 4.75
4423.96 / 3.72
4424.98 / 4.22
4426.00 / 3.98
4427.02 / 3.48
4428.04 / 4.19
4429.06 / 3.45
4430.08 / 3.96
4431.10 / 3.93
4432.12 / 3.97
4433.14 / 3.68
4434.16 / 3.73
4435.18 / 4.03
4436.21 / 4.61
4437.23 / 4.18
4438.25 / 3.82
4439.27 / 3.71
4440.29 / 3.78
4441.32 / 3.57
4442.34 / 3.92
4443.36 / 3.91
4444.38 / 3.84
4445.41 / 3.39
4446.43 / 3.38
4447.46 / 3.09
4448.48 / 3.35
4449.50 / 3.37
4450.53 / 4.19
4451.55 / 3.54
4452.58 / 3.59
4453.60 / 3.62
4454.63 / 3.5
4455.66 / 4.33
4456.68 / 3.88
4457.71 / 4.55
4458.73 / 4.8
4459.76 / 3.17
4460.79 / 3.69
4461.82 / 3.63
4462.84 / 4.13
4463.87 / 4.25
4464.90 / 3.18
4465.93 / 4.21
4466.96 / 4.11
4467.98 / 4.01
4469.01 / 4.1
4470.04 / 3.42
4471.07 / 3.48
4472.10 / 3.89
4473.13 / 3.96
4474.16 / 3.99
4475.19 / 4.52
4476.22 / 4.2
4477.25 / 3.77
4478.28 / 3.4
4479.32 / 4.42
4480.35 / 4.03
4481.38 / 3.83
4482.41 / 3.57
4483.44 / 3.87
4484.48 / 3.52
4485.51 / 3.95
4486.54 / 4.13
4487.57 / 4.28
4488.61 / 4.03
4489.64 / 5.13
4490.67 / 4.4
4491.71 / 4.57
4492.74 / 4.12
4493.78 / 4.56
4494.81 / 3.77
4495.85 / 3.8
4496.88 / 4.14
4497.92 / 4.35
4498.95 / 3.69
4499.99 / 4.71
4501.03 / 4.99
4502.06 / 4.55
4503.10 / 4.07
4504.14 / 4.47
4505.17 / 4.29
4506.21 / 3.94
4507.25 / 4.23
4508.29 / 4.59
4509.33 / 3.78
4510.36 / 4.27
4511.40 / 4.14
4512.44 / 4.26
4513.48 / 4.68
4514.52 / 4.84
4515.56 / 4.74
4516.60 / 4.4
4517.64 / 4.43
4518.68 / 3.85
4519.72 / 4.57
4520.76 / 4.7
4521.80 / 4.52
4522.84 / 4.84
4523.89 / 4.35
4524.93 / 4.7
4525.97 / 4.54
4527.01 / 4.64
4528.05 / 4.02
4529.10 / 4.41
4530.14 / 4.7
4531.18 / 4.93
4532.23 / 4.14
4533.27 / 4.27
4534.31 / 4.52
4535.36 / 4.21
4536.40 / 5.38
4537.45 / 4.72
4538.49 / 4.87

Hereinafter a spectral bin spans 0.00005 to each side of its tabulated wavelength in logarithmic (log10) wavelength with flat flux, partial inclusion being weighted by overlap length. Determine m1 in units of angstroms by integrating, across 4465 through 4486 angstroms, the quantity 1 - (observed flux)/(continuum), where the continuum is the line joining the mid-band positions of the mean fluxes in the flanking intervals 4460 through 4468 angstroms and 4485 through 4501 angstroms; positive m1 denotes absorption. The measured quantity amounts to 0.7 angstroms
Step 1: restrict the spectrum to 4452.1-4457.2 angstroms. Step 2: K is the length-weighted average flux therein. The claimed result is 3.79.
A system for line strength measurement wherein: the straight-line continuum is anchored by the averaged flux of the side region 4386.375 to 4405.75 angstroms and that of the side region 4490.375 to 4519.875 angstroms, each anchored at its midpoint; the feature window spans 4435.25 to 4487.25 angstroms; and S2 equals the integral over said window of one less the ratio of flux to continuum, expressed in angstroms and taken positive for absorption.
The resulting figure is 3.9 angstroms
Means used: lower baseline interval 3.94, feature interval 3.85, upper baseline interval 4.31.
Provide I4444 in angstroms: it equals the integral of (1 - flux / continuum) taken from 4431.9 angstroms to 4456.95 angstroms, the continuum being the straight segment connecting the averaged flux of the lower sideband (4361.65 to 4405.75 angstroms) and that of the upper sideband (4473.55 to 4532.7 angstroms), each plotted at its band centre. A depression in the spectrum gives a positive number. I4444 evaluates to 3.0 angstroms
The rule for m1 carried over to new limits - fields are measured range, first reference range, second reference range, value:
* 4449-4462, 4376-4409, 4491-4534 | 1.21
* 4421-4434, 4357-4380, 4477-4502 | 1.43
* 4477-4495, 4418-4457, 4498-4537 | 0.44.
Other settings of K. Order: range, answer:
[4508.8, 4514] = 4.23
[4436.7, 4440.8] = 3.88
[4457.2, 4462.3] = 3.97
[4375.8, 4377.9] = 4.54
